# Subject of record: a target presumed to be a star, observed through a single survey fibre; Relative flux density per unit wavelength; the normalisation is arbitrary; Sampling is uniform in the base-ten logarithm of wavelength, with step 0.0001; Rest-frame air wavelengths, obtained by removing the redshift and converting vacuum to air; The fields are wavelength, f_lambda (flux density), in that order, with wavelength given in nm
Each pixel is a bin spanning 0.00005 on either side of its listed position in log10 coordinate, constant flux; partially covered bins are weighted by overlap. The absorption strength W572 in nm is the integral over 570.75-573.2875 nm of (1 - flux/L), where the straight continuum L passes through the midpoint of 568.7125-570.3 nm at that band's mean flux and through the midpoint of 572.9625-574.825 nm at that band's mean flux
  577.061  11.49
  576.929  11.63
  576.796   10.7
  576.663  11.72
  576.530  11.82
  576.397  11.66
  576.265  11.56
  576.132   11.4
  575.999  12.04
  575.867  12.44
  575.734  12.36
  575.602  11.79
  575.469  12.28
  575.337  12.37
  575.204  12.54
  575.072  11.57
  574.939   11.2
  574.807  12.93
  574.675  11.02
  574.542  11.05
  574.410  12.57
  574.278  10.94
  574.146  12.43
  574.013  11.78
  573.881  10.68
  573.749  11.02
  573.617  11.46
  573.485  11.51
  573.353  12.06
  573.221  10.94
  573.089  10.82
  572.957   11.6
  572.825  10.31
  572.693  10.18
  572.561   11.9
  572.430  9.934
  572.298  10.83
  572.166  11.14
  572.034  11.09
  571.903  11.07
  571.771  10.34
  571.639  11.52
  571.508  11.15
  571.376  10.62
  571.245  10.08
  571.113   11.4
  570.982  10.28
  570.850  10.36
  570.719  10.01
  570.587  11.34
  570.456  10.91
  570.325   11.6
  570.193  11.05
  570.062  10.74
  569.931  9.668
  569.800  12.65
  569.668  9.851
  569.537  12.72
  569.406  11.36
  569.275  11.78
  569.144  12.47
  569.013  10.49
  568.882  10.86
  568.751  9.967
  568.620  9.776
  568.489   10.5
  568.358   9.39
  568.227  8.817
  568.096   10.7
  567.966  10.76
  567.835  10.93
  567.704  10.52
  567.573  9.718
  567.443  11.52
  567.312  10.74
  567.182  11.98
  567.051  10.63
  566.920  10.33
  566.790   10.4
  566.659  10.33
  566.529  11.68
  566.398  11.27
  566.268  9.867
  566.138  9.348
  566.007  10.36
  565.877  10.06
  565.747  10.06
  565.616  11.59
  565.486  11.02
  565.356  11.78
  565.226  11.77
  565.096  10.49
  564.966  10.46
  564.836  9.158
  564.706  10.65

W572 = 0.12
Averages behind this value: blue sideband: 11.2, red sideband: 11.5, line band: 10.8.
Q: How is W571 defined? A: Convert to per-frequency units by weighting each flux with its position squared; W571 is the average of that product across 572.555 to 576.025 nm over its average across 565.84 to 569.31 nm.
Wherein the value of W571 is 1.13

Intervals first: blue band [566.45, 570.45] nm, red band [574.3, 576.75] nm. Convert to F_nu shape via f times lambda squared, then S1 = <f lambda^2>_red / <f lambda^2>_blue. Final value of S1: 1.13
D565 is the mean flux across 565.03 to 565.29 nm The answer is 11.1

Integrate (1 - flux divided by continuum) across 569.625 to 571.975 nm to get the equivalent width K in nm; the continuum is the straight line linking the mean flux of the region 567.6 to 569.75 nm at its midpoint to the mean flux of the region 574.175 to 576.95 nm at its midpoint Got 0.04 nm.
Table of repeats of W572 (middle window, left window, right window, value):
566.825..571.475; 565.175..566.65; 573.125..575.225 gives 0.139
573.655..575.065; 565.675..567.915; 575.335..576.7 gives 0.016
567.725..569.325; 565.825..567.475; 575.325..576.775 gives 0.054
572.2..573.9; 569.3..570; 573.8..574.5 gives 0.078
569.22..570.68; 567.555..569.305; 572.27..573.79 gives -0.076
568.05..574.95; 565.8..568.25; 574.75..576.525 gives 0.188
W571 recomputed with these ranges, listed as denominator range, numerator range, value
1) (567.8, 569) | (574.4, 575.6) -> 1.20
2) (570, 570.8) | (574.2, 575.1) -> 1.08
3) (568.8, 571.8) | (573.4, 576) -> 1.09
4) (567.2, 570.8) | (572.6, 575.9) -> 1.09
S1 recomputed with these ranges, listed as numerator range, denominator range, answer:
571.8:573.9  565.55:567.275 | 1.06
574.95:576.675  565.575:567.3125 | 1.16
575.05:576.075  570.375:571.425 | 1.16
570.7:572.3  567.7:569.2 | 1.05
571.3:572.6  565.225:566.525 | 1.04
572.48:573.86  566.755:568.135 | 1.06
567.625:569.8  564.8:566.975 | 1.02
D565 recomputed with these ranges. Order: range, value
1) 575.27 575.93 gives 12.2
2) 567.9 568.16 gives 10.8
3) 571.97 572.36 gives 11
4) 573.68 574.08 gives 11.2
